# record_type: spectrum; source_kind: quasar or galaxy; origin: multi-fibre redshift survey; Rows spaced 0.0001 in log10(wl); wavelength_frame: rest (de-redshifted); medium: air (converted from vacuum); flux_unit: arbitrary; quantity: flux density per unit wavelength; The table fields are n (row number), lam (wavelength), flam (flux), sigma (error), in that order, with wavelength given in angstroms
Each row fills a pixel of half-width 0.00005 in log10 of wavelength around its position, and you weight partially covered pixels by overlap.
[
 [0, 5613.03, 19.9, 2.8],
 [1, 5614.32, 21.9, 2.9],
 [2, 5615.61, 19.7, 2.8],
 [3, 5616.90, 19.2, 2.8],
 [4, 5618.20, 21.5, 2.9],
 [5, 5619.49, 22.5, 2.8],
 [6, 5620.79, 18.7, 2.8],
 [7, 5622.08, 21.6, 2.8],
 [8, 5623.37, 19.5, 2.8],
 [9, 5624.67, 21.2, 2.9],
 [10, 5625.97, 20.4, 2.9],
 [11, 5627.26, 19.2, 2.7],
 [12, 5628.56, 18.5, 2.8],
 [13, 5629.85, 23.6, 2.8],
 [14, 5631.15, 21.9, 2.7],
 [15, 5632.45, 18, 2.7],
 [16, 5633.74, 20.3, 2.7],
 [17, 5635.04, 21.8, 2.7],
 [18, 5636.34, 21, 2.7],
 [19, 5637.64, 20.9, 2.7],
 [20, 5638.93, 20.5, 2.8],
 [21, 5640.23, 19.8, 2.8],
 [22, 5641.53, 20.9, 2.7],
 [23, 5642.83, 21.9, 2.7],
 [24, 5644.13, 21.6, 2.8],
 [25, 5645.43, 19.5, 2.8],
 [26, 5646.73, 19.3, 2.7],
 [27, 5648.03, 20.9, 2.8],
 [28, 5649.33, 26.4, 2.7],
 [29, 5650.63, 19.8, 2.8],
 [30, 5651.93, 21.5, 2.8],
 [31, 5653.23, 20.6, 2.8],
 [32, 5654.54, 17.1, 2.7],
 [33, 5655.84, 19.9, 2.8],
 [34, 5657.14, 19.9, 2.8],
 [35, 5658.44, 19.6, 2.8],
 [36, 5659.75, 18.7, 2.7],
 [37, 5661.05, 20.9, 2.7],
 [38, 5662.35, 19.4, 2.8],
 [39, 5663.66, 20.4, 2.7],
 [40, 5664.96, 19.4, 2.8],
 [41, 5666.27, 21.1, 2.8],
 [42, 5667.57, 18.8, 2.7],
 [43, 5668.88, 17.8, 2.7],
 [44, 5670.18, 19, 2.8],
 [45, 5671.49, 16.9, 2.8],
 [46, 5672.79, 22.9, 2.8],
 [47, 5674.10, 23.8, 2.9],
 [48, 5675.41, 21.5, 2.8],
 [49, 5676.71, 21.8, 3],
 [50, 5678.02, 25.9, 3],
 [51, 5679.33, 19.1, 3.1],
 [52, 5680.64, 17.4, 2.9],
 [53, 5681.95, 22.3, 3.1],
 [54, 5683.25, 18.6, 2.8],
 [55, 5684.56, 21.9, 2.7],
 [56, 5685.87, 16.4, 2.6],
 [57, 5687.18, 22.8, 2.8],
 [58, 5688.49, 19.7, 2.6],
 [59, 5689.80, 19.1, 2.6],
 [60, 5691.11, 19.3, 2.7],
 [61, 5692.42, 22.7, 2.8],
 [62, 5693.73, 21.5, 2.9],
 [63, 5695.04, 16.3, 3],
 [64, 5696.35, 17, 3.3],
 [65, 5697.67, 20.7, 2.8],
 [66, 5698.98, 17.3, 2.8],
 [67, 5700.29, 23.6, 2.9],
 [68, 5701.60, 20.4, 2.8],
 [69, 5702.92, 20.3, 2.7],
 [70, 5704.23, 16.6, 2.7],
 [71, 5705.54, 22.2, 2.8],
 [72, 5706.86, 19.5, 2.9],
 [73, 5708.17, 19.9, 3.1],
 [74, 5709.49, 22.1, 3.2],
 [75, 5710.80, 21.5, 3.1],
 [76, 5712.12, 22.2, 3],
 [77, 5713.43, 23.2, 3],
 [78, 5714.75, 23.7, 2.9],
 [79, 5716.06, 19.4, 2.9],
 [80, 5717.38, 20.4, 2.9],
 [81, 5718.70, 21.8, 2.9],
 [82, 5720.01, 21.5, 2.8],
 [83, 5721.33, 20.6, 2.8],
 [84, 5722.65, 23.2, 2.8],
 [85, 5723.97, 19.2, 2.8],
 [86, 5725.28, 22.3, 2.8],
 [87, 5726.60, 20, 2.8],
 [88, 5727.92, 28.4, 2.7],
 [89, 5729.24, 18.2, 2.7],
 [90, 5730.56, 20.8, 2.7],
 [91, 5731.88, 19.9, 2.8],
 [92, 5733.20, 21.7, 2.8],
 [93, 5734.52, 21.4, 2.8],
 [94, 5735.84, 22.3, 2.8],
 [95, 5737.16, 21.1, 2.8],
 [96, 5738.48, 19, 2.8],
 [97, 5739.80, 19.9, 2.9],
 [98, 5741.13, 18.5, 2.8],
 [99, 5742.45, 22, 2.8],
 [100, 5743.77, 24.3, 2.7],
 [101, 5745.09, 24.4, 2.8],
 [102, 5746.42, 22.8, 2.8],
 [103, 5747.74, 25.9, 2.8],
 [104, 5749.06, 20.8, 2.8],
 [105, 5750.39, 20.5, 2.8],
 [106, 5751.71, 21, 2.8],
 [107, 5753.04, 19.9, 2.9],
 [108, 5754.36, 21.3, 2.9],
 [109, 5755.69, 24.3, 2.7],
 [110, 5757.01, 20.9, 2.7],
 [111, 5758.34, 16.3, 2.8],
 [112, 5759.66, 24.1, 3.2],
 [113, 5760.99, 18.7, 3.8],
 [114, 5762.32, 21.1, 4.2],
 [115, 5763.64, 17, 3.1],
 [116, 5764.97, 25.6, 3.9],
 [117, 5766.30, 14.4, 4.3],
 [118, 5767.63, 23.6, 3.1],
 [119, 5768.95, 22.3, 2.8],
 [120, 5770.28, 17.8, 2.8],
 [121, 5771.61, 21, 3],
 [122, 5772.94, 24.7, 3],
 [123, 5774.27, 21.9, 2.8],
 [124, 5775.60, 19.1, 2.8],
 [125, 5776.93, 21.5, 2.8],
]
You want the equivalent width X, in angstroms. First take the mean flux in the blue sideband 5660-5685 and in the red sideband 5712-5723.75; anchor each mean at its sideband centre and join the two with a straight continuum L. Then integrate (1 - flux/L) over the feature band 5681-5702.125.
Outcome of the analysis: 1.0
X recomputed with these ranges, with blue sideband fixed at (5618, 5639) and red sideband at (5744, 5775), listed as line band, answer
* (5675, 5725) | 1.0 angstroms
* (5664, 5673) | 0.7 angstroms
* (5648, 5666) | 0.4 angstroms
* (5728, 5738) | 0.0 angstroms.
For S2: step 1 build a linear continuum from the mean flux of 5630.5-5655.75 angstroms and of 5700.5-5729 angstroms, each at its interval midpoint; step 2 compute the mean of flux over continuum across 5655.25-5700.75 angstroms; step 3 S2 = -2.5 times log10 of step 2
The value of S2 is 0.05 mag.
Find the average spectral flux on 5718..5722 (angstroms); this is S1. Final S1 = 21.3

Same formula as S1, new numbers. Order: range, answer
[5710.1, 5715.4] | 22.6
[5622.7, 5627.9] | 20.1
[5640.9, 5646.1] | 21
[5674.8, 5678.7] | 23.1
